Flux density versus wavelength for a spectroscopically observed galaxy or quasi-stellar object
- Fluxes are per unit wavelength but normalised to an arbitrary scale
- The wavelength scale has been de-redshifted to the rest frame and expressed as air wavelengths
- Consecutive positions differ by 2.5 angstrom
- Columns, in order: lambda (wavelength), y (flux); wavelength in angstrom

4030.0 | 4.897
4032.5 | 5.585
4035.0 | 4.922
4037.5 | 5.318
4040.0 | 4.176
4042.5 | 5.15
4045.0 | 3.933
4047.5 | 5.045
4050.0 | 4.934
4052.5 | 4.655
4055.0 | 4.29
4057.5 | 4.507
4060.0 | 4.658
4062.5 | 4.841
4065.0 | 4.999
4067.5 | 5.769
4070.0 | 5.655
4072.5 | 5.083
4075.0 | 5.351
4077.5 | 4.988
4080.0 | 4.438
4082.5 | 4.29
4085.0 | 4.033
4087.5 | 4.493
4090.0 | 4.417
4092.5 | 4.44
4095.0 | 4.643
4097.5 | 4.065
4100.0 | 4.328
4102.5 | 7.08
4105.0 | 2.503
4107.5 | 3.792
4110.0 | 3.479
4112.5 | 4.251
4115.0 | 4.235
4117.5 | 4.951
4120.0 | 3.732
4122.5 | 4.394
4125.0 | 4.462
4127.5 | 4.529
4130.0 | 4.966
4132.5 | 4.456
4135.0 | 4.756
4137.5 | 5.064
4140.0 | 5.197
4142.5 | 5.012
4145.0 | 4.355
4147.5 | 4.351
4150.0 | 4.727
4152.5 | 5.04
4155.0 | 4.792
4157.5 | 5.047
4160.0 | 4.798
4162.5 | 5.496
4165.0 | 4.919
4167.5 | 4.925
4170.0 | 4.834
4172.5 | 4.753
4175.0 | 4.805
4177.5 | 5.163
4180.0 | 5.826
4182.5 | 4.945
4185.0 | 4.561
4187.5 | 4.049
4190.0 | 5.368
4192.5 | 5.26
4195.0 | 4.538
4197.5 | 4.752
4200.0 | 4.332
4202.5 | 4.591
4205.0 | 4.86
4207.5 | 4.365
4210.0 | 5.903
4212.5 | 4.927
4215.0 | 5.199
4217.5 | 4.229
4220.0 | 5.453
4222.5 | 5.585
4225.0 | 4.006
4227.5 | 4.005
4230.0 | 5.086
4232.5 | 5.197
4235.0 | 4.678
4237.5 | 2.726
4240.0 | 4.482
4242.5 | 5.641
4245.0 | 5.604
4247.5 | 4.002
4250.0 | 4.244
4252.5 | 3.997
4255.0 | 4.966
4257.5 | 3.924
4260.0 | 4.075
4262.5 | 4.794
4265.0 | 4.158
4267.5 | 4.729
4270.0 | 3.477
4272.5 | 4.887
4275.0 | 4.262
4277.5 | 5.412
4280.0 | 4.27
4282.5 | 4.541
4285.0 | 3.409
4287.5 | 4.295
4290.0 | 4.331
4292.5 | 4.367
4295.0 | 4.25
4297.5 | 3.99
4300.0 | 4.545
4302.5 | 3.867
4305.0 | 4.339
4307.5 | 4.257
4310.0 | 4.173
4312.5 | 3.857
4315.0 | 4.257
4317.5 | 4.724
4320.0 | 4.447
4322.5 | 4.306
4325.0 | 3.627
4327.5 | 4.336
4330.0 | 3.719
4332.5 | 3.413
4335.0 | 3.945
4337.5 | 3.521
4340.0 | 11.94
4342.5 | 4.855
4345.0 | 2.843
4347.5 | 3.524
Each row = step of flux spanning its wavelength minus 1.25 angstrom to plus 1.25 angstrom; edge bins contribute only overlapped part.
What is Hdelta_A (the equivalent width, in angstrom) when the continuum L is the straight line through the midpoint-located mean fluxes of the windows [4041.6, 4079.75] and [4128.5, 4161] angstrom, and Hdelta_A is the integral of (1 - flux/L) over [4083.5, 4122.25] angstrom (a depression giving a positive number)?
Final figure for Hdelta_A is 4.5 angstrom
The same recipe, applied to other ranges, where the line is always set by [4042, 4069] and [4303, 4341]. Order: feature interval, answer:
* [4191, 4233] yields -1.8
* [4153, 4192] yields -2.3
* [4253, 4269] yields 0.6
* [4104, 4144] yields 3.0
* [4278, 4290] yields 0.9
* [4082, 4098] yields 1.4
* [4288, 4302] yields 0.9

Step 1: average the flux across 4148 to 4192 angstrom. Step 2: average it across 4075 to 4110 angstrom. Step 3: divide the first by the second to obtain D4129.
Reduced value 1.12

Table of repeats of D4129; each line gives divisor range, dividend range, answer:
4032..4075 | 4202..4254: 0.96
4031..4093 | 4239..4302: 0.92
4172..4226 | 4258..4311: 0.88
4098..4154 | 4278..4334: 0.92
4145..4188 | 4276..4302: 0.89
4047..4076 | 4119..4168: 0.95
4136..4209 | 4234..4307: 0.90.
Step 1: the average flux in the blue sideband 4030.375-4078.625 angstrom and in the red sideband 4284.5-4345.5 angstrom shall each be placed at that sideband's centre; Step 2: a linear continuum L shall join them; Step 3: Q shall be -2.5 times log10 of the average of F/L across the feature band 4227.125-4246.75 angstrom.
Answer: -0.028 mag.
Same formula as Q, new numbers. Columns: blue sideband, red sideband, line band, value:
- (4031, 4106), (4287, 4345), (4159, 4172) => -0.08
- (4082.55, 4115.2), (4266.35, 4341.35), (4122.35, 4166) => -0.11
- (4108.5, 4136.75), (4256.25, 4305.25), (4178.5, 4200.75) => -0.12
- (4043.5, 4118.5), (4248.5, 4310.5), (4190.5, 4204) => -0.07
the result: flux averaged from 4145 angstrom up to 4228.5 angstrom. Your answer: 4.86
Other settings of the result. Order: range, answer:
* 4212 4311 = 4.46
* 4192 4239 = 4.71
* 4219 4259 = 4.59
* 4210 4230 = 4.86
